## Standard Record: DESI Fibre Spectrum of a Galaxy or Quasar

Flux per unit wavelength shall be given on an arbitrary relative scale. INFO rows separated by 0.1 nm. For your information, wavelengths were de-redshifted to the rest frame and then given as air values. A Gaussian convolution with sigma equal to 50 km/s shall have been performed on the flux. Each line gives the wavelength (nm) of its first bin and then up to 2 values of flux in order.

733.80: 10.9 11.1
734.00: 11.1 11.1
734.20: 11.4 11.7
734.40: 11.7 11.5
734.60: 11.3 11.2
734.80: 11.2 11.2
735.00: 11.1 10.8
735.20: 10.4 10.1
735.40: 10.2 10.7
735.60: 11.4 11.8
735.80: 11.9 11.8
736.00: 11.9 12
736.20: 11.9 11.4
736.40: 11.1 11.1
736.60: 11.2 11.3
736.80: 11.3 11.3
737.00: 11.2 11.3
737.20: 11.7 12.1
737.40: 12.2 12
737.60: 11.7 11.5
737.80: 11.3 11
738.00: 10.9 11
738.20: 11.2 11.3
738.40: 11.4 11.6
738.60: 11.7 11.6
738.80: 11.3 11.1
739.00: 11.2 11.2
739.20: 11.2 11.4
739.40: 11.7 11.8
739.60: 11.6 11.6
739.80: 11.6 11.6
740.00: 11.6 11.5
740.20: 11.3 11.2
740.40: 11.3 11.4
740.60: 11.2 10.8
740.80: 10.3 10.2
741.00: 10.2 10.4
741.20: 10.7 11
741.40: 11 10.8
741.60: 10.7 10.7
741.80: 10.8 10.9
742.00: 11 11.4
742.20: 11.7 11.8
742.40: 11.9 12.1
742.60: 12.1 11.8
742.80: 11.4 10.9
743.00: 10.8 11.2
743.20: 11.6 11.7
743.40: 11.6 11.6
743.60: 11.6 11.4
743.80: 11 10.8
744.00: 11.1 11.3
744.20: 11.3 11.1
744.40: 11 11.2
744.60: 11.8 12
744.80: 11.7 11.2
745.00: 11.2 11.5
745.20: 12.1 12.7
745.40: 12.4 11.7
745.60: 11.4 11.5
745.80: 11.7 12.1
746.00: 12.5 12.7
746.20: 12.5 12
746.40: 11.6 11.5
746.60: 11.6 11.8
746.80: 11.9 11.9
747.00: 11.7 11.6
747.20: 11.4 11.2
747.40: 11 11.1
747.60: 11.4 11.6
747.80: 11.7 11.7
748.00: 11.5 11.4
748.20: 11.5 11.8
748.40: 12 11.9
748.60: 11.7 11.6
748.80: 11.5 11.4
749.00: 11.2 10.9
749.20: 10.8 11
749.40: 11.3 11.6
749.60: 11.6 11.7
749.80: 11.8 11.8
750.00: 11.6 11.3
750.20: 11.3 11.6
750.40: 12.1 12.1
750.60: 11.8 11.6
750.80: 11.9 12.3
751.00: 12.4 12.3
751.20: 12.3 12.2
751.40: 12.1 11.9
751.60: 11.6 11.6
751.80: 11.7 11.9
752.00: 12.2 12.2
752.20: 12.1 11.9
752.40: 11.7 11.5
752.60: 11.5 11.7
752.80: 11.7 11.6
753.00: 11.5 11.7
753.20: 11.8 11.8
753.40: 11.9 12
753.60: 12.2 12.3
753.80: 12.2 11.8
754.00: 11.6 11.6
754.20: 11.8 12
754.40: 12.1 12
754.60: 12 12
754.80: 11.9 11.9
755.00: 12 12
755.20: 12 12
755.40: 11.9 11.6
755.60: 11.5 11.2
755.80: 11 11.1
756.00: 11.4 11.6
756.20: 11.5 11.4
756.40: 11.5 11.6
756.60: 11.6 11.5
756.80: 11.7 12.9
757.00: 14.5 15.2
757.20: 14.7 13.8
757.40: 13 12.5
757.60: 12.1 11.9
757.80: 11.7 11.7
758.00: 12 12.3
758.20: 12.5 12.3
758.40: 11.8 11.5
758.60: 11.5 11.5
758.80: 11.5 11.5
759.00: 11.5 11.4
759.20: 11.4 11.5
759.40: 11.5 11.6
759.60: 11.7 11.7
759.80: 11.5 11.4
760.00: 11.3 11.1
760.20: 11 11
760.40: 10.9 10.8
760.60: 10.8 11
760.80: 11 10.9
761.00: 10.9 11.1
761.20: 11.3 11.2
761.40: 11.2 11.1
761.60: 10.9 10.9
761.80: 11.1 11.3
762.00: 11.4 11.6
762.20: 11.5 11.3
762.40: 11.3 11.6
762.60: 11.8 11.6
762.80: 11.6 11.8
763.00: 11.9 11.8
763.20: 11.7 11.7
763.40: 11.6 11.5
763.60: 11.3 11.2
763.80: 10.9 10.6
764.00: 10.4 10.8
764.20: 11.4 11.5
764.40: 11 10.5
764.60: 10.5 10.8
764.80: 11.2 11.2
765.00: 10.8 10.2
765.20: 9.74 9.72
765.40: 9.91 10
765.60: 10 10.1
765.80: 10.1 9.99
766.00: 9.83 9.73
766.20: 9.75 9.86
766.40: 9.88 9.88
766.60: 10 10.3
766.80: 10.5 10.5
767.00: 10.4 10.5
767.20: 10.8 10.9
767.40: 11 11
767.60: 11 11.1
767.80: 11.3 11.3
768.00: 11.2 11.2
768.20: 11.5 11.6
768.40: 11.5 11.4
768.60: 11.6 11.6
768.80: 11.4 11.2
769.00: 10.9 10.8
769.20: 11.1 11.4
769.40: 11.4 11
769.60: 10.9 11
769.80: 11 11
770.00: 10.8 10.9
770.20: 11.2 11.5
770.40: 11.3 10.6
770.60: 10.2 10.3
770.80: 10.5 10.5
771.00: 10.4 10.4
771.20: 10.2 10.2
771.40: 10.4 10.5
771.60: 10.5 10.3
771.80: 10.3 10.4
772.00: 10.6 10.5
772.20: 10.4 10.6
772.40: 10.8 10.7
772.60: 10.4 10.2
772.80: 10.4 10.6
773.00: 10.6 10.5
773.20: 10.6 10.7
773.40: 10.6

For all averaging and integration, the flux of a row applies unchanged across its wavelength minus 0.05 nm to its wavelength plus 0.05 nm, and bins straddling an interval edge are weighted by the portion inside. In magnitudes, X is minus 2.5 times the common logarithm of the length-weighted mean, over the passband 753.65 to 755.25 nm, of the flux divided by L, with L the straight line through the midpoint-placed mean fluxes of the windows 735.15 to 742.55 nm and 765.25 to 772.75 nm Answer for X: -0.094 mag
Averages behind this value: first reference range 11.3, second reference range 10.7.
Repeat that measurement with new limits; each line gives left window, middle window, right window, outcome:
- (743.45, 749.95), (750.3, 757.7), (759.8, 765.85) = -0.06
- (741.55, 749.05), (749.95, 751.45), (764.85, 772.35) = -0.05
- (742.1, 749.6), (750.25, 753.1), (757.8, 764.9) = -0.04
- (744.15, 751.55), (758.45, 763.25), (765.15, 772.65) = -0.03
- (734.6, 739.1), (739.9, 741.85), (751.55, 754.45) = 0.05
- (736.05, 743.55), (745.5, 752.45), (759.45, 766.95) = -0.05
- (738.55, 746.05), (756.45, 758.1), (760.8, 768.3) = -0.15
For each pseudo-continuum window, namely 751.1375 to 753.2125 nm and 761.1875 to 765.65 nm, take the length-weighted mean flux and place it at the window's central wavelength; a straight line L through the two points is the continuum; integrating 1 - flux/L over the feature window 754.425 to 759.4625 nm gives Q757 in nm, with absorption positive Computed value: -0.21 nm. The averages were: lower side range 11.8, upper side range 11.1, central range 12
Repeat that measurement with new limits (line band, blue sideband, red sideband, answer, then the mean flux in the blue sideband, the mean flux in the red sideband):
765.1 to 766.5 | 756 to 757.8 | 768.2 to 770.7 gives 0.196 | 12.5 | 11.1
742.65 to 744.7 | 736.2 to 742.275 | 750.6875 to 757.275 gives 0.026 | 11.3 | 12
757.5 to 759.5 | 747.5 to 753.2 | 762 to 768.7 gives -0.089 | 11.7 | 10.9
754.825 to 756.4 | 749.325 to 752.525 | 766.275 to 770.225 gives -0.001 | 11.8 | 11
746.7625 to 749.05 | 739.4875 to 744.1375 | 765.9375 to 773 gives -0.089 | 11.2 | 10.7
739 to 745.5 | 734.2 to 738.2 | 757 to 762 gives 0.060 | 11.3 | 11.7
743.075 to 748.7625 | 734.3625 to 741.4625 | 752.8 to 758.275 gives 0.003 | 11.3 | 12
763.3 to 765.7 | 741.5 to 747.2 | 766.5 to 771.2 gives 0.067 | 11.6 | 10.9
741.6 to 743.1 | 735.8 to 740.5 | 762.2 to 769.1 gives 0.003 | 11.5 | 10.9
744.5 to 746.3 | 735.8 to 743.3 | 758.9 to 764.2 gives -0.093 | 11.3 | 11.3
